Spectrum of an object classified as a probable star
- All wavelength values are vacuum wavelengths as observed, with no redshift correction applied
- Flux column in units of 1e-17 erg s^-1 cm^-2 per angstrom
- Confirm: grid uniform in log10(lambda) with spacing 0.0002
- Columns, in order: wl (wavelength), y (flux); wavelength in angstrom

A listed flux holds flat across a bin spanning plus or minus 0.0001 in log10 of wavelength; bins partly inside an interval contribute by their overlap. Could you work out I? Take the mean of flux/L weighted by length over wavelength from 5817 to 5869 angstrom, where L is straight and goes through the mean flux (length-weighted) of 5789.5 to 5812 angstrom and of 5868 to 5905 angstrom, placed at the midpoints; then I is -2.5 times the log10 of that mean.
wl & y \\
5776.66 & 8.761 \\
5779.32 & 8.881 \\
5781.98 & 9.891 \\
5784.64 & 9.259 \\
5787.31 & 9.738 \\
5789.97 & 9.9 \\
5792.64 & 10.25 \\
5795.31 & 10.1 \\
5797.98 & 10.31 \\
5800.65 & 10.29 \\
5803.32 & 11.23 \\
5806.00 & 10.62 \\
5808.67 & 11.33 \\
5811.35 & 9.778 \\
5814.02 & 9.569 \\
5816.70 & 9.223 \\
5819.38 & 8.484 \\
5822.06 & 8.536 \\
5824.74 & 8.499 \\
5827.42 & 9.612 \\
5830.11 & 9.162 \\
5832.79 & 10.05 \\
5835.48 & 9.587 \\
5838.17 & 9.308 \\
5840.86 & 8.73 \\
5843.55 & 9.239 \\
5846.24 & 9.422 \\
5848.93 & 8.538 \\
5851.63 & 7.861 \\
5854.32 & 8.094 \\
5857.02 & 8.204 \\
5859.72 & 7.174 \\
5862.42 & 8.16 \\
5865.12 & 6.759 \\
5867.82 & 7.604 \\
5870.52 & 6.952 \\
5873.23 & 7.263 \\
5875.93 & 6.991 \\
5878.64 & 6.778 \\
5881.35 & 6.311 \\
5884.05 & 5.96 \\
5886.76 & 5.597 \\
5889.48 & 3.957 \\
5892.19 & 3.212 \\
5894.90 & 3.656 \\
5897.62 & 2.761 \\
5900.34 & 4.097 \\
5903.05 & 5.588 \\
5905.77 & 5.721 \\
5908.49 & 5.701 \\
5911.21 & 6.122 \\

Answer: -0.088 mag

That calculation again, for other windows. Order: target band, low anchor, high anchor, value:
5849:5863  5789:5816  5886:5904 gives -0.19 mag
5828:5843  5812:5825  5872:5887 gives -0.13 mag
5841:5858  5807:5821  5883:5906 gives -0.17 mag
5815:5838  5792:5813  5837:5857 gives 0.04 mag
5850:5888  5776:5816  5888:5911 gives -0.17 mag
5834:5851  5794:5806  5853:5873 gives -0.07 mag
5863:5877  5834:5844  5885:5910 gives -0.07 mag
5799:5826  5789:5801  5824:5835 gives 0.00 mag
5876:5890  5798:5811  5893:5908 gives -0.07 mag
